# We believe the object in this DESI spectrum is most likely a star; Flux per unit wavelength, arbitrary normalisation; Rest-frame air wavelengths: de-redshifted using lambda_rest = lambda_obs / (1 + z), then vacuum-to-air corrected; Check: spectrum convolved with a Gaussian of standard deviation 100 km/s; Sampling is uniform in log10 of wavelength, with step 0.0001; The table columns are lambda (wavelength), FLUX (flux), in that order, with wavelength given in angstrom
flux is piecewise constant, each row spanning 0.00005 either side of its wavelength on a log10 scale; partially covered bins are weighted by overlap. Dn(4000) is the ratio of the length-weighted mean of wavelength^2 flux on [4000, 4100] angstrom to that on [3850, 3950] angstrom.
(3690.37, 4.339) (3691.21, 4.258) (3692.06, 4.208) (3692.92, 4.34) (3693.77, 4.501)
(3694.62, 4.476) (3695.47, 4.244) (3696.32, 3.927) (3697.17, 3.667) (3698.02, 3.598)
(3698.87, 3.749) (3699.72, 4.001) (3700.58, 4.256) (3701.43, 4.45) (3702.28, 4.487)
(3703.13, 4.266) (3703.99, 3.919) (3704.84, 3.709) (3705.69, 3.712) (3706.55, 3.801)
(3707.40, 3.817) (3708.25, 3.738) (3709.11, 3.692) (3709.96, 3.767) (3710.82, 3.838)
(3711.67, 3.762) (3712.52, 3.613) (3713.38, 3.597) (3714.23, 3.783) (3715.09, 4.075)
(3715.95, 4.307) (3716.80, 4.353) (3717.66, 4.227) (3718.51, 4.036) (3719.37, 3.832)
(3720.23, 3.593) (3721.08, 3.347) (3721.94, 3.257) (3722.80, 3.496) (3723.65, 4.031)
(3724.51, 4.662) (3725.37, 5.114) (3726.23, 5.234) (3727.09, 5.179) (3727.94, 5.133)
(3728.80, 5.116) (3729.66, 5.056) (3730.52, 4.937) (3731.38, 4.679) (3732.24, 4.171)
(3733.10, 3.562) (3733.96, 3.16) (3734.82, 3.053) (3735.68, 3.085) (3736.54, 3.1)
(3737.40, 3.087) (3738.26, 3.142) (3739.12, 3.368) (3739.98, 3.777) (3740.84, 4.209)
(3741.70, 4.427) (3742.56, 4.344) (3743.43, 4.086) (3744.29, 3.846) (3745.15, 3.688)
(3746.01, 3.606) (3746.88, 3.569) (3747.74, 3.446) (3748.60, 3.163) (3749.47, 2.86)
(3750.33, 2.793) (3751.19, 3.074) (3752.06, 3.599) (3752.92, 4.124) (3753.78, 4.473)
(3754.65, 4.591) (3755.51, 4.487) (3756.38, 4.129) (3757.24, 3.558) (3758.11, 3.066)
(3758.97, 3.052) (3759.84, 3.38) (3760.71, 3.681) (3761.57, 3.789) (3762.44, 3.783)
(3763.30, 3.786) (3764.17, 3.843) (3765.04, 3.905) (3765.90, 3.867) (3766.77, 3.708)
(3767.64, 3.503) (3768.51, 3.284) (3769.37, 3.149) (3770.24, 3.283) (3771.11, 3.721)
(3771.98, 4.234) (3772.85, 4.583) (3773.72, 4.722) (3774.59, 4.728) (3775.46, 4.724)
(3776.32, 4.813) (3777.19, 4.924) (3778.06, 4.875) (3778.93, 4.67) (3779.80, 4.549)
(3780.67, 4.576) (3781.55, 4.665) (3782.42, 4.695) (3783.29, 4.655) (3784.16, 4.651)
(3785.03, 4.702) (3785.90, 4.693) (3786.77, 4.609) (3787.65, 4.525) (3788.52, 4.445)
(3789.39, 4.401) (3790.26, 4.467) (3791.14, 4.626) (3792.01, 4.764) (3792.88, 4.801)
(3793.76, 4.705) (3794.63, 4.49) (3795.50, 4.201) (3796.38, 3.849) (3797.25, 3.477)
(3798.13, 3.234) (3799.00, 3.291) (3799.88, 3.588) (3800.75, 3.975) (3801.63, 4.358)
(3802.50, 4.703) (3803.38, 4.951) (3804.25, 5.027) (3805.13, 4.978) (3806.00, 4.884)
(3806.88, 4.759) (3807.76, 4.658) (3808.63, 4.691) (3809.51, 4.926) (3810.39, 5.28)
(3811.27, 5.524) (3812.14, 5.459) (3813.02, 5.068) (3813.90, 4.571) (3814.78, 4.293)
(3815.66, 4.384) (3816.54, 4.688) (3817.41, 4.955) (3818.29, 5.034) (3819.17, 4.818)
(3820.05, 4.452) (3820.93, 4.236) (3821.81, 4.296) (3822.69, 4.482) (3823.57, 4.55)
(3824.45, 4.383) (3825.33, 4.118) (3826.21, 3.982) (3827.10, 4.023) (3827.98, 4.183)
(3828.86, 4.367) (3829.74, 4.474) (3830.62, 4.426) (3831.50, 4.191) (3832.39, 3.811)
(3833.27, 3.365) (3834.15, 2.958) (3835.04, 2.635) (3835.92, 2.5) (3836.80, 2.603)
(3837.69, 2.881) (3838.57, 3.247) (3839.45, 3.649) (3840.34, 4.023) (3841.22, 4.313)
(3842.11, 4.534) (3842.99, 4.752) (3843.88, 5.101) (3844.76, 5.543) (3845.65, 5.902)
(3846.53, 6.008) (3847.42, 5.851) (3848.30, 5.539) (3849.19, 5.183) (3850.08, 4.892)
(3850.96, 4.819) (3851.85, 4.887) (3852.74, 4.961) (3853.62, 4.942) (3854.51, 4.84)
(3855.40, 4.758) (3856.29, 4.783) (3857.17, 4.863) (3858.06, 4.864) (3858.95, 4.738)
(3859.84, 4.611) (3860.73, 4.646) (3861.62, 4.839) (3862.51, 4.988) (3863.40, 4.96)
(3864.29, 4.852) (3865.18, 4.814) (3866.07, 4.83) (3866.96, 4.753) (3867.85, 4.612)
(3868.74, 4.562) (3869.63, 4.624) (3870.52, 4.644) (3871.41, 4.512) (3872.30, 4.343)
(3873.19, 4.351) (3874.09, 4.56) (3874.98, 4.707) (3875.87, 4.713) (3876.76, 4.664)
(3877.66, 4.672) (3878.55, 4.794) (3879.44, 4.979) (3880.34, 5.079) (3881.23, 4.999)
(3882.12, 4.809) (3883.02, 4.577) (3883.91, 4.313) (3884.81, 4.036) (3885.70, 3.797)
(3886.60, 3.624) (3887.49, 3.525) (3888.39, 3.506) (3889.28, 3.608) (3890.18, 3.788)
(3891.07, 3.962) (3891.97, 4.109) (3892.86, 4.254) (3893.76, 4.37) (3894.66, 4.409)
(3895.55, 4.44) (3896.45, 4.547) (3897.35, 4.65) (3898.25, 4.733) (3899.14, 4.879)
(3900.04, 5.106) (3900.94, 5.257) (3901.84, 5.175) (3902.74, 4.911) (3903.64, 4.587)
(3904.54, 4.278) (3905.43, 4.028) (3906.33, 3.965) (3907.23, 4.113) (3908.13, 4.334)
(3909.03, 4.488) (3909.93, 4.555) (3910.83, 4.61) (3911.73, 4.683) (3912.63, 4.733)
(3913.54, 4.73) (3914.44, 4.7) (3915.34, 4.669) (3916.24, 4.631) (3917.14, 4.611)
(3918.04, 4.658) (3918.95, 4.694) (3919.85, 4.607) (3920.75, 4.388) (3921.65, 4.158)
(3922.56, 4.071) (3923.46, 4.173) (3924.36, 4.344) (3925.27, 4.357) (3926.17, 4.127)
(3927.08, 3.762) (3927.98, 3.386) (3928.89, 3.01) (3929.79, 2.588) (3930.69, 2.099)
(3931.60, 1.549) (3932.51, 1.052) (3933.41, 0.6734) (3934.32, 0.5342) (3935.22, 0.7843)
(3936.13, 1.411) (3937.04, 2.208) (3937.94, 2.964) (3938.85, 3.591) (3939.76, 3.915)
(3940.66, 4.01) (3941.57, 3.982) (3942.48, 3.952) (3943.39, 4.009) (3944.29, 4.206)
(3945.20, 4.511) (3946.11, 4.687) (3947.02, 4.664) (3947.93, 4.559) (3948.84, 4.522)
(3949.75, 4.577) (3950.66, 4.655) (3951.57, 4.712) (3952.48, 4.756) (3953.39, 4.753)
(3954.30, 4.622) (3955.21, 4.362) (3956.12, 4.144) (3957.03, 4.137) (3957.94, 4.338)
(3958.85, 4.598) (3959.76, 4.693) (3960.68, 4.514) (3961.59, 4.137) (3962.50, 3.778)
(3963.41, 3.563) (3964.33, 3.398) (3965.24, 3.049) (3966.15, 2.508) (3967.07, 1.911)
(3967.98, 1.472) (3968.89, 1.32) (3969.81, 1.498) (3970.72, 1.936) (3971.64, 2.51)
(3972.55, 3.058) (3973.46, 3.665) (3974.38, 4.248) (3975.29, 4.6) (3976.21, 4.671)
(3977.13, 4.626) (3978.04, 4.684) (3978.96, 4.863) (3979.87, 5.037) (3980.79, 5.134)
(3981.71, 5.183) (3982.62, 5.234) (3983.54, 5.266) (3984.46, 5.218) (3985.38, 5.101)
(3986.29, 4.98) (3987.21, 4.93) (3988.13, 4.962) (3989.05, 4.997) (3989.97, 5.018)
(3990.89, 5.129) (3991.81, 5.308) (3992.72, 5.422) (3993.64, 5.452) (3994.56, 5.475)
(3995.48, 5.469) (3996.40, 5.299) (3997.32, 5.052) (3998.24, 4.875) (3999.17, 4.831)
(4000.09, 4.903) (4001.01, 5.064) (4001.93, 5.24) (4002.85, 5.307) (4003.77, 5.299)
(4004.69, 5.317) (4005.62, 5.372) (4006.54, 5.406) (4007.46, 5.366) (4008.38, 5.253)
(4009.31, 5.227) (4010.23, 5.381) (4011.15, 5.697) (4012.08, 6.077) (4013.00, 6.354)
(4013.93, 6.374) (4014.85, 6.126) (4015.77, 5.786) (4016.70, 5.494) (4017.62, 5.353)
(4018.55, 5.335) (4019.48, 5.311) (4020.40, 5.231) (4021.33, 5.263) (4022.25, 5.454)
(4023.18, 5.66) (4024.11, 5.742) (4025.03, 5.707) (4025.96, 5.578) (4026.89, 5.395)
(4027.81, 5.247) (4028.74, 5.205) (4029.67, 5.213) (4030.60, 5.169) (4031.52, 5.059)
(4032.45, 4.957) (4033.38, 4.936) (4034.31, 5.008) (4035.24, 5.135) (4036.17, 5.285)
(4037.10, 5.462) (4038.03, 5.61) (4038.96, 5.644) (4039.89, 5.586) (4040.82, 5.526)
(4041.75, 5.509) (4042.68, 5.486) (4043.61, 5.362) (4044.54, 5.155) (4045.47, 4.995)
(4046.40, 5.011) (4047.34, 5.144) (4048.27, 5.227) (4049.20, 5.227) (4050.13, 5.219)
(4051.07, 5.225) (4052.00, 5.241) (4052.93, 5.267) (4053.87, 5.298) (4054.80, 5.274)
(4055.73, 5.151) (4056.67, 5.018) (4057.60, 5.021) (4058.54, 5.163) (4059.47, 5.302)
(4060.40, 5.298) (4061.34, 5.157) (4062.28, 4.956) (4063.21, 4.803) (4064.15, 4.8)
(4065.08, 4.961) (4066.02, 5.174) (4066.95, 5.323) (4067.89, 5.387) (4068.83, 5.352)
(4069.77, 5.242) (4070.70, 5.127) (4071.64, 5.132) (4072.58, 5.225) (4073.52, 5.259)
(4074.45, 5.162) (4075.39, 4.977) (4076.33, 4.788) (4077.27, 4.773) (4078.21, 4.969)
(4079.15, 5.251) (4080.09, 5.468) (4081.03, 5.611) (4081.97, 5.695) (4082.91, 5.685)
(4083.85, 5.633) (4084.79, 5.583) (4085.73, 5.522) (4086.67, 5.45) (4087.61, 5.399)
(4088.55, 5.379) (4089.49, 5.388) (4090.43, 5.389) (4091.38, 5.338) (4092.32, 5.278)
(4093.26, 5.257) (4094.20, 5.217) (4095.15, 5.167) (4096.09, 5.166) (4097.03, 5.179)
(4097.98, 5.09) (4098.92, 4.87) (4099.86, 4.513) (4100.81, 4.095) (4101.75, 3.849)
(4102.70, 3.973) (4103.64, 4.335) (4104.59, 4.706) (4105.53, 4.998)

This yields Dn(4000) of 1.4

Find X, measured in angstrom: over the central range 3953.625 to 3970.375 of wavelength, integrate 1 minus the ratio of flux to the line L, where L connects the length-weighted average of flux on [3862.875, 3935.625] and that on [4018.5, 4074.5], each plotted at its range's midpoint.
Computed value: 4.2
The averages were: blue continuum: 4.18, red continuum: 5.25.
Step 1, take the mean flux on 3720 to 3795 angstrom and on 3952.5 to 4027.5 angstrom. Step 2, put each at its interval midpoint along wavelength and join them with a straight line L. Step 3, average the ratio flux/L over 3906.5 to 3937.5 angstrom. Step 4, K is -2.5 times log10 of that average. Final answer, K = 0.26 mag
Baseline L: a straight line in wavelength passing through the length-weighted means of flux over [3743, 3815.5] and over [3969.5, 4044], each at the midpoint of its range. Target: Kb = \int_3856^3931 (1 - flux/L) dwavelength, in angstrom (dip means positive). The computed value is 3.7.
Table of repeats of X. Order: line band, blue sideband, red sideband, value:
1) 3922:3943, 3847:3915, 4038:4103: 8.20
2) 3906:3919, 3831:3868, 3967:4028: 0.41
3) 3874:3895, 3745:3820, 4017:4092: 1.40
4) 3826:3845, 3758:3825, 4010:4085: 2.79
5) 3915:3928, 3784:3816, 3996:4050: 1.70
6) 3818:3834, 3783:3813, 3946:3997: 0.90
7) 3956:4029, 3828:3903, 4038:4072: 3.33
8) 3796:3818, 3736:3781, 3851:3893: -2.07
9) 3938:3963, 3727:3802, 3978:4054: 3.29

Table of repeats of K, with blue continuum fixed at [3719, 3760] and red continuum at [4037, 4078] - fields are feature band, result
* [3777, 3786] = -0.160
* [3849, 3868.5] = -0.109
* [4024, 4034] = -0.040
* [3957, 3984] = 0.268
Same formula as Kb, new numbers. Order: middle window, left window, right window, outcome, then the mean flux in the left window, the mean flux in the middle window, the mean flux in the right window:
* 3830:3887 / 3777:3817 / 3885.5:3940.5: -4.64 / 4.57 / 4.53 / 3.86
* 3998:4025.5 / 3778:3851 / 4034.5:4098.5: -2.07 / 4.45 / 5.46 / 5.26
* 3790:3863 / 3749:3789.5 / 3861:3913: -3.37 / 4.08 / 4.49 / 4.51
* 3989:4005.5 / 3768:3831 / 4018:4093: -0.35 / 4.48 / 5.2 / 5.27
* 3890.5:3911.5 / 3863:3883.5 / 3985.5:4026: 1.49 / 4.71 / 4.51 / 5.38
